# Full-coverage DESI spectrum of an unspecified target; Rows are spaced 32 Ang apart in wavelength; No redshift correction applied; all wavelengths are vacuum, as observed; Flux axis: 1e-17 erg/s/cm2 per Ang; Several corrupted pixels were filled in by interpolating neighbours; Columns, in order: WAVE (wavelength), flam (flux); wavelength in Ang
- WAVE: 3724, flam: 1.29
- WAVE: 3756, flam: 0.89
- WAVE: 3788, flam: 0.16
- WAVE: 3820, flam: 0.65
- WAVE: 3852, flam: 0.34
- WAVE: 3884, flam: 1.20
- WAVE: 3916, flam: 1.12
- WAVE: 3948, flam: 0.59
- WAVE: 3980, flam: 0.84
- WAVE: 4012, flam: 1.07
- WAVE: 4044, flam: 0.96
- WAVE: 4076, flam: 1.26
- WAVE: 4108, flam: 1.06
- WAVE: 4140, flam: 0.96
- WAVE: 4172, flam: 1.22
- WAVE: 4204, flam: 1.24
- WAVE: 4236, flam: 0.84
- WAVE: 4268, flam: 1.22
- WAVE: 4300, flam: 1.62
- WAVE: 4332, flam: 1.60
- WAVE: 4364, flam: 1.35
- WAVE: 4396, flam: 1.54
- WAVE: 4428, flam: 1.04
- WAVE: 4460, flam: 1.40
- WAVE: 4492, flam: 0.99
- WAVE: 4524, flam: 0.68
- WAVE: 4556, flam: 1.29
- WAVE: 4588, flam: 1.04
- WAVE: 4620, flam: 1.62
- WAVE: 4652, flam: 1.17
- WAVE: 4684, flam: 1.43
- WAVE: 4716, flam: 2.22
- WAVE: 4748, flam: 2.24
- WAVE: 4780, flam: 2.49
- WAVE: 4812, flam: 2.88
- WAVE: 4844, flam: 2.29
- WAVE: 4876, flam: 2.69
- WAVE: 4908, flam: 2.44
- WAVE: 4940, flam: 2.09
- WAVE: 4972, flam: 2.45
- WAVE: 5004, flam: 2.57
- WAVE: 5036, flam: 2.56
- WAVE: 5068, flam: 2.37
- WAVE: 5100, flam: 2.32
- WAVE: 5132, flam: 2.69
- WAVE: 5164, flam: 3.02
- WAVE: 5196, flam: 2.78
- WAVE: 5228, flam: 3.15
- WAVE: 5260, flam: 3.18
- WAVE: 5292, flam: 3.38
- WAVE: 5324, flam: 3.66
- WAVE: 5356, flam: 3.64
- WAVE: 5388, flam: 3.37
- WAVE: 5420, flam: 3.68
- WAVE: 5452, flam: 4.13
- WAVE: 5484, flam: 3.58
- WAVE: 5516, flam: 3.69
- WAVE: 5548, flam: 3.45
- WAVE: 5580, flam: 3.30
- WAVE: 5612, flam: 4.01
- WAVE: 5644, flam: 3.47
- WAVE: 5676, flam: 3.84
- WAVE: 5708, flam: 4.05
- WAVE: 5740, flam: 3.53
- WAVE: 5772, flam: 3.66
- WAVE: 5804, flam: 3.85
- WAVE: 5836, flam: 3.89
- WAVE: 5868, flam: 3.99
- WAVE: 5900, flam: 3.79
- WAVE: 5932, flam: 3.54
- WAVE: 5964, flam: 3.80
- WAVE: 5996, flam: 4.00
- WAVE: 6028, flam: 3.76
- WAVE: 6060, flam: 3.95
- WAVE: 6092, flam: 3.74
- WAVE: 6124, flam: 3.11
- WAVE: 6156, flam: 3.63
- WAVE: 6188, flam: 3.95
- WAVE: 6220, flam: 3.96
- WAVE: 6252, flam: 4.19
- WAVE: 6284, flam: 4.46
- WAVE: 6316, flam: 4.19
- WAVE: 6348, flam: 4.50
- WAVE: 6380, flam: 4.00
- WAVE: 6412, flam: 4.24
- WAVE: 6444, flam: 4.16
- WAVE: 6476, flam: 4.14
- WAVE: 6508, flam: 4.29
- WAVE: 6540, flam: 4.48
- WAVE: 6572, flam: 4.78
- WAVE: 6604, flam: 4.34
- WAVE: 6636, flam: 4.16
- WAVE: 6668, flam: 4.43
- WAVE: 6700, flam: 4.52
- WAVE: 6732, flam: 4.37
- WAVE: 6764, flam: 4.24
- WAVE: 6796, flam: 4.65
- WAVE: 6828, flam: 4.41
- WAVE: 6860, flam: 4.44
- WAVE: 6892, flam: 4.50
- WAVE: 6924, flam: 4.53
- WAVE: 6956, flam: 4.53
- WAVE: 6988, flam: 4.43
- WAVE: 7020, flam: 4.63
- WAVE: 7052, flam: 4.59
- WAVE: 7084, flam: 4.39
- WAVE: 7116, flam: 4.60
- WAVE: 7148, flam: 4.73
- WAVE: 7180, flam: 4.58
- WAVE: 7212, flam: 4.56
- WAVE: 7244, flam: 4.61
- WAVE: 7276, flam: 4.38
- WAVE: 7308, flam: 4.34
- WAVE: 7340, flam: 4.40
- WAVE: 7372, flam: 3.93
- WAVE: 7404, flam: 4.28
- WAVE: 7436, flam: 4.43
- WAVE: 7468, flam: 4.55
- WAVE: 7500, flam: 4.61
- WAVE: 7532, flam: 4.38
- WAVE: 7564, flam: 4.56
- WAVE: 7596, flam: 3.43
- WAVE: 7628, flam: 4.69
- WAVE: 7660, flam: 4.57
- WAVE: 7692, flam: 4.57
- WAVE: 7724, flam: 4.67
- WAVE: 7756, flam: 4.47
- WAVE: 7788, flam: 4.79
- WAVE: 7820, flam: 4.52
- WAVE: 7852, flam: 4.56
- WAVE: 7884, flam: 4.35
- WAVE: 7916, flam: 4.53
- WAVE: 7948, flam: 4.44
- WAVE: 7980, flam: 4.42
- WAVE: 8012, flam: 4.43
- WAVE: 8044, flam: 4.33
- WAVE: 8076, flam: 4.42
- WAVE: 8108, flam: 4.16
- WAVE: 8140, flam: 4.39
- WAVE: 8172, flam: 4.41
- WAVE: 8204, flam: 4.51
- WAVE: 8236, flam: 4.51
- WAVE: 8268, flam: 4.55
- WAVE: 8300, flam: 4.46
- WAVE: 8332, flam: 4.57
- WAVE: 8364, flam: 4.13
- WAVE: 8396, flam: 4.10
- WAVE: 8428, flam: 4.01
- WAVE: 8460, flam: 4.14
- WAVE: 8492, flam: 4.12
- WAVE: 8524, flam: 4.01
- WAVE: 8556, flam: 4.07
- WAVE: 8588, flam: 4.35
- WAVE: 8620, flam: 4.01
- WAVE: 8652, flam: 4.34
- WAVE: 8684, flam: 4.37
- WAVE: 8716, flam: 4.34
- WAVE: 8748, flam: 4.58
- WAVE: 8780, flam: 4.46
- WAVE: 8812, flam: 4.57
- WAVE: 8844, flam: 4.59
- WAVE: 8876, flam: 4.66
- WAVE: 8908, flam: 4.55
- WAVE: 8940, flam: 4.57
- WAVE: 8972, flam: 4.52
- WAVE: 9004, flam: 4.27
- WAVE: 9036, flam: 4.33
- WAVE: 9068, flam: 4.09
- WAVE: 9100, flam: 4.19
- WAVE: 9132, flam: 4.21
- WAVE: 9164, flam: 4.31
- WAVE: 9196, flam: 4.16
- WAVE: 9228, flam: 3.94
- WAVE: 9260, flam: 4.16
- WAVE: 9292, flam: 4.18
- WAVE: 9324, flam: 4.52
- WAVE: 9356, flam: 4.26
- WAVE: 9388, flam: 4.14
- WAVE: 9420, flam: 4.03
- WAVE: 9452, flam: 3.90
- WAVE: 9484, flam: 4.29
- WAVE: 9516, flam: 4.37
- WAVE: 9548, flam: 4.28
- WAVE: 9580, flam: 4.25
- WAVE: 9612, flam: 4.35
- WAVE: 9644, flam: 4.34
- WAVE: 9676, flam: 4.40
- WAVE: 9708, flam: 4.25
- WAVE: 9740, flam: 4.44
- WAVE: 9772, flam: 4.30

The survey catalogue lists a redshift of 0.183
